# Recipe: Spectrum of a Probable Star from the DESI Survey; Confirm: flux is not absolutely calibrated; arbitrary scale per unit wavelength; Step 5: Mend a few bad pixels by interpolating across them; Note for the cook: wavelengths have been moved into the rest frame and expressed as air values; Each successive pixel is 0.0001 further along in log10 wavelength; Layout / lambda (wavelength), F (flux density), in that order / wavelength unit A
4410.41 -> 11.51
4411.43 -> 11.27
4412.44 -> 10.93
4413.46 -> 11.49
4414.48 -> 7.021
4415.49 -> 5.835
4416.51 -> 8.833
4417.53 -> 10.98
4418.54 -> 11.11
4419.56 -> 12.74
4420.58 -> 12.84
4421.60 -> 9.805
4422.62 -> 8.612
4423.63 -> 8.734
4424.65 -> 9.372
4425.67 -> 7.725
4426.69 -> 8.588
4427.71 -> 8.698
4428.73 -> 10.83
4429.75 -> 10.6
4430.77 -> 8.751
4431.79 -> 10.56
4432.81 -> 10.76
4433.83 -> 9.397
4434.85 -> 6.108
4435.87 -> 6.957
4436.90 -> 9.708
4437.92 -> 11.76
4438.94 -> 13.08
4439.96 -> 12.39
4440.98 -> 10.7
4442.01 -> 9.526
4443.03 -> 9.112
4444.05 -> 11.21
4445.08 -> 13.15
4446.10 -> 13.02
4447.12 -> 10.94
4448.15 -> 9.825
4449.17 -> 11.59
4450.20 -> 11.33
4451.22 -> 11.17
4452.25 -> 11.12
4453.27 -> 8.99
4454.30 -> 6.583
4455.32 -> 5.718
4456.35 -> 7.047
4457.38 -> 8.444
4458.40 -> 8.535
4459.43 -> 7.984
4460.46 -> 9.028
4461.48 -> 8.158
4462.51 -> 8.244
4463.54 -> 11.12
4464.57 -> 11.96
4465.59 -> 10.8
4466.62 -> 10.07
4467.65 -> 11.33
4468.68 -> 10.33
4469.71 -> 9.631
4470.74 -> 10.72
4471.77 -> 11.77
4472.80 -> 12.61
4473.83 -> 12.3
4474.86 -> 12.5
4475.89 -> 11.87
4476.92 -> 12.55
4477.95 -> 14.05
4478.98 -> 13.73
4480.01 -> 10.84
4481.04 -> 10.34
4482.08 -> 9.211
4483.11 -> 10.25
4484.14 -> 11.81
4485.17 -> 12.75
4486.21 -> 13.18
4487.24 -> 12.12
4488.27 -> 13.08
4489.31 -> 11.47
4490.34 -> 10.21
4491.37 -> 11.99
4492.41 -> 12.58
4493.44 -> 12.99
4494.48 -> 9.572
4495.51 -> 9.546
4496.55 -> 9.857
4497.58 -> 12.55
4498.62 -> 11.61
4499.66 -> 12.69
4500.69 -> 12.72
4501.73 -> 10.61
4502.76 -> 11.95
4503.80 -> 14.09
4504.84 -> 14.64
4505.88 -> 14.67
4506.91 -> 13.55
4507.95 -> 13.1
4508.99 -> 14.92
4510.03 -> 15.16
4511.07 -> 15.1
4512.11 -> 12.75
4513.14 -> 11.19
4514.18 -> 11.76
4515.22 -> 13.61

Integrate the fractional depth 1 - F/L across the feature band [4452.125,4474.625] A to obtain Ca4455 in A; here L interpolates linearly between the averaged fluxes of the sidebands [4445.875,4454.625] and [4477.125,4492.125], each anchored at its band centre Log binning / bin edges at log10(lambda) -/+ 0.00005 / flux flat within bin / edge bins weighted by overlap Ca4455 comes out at 2.8 A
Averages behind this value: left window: 10.5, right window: 11.8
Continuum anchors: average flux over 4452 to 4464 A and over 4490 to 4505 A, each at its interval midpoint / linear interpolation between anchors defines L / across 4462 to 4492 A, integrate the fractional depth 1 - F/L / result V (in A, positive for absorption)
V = -4.5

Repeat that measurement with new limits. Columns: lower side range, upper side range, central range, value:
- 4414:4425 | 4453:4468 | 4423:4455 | -2.6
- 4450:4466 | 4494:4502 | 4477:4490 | -1.9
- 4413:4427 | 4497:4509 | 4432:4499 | 4.4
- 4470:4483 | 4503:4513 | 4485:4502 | 1.6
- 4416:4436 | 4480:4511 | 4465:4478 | -0.2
